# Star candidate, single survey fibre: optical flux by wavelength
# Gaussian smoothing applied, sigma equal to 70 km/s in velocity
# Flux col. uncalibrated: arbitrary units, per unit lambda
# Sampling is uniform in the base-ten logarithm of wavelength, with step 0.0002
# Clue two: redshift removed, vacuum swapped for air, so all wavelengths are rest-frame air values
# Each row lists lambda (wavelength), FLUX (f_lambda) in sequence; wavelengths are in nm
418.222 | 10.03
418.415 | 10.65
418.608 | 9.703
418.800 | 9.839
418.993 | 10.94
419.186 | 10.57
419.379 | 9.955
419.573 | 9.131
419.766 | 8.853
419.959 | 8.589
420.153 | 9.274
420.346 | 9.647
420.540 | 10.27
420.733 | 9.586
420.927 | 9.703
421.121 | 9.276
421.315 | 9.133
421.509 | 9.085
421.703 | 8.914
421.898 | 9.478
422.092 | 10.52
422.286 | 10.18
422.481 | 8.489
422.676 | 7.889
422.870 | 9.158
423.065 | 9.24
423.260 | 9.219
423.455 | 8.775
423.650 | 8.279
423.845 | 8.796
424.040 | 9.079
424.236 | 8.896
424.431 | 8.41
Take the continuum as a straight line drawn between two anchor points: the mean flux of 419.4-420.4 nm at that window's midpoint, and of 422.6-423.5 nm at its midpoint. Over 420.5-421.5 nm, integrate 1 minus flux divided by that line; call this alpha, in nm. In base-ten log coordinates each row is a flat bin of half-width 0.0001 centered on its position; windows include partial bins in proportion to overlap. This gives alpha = -0.05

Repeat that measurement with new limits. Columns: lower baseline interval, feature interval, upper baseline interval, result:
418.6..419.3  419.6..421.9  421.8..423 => 0.112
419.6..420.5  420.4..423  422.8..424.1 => -0.089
